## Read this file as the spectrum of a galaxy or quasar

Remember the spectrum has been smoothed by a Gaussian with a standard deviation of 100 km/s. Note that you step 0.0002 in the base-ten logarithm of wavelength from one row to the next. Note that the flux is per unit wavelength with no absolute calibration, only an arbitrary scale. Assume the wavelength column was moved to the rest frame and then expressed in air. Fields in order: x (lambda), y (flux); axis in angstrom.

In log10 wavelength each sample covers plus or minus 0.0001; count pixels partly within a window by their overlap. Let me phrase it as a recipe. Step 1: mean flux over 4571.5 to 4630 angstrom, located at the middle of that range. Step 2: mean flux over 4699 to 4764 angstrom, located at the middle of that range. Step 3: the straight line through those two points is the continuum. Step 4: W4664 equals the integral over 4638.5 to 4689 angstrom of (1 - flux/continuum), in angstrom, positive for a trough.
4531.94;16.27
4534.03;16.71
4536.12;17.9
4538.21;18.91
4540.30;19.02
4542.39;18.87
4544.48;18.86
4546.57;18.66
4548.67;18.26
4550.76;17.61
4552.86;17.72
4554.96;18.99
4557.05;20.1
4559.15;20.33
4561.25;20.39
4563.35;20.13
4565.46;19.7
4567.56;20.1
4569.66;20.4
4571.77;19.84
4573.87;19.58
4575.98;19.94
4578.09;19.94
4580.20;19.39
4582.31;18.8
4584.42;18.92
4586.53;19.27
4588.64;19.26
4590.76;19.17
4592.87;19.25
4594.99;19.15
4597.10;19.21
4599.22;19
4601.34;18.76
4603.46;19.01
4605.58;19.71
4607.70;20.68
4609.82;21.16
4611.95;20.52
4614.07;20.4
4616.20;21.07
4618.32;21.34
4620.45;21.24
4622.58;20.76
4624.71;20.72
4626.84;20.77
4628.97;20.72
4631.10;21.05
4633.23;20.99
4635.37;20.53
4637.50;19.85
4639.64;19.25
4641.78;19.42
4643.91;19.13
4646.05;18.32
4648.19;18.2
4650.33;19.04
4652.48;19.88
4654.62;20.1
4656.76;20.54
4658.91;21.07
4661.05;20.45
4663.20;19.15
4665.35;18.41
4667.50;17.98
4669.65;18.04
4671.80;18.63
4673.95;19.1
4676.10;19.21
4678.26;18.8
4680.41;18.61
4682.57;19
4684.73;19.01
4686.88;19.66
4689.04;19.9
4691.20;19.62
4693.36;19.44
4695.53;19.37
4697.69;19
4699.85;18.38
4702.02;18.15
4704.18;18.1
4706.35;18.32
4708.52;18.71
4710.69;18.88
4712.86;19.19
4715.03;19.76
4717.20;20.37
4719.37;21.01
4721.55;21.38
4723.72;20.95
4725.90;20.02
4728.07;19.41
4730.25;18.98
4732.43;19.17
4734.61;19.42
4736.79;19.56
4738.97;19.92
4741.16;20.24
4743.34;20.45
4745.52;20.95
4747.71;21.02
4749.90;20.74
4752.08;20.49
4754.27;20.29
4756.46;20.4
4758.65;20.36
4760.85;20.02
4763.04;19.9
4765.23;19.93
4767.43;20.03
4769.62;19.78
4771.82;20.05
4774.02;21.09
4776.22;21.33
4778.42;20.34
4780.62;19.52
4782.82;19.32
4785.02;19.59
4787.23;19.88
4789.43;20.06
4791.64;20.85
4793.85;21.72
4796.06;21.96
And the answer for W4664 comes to 1.7 angstrom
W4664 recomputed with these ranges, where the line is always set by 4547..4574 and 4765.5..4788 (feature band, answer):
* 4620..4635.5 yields -0.9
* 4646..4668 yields 0.3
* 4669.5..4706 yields 1.6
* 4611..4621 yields -0.7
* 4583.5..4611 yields 0.2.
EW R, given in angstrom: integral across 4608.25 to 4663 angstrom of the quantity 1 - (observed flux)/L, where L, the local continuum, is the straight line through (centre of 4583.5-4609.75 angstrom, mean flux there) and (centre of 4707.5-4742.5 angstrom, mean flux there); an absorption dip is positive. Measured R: -2.1 angstrom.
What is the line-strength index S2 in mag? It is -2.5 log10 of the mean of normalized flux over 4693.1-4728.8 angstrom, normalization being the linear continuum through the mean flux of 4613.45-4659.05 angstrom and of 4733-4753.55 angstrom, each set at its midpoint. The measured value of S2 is 0.04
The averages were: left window 20.2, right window 20.3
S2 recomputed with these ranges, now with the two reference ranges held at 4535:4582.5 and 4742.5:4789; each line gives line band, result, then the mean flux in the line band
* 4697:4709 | 0.088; 18.4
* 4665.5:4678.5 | 0.069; 18.6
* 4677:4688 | 0.047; 19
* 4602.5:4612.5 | -0.038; 20.2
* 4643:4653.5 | 0.046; 18.9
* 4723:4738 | 0.026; 19.6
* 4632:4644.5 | -0.014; 19.9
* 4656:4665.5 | -0.015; 20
